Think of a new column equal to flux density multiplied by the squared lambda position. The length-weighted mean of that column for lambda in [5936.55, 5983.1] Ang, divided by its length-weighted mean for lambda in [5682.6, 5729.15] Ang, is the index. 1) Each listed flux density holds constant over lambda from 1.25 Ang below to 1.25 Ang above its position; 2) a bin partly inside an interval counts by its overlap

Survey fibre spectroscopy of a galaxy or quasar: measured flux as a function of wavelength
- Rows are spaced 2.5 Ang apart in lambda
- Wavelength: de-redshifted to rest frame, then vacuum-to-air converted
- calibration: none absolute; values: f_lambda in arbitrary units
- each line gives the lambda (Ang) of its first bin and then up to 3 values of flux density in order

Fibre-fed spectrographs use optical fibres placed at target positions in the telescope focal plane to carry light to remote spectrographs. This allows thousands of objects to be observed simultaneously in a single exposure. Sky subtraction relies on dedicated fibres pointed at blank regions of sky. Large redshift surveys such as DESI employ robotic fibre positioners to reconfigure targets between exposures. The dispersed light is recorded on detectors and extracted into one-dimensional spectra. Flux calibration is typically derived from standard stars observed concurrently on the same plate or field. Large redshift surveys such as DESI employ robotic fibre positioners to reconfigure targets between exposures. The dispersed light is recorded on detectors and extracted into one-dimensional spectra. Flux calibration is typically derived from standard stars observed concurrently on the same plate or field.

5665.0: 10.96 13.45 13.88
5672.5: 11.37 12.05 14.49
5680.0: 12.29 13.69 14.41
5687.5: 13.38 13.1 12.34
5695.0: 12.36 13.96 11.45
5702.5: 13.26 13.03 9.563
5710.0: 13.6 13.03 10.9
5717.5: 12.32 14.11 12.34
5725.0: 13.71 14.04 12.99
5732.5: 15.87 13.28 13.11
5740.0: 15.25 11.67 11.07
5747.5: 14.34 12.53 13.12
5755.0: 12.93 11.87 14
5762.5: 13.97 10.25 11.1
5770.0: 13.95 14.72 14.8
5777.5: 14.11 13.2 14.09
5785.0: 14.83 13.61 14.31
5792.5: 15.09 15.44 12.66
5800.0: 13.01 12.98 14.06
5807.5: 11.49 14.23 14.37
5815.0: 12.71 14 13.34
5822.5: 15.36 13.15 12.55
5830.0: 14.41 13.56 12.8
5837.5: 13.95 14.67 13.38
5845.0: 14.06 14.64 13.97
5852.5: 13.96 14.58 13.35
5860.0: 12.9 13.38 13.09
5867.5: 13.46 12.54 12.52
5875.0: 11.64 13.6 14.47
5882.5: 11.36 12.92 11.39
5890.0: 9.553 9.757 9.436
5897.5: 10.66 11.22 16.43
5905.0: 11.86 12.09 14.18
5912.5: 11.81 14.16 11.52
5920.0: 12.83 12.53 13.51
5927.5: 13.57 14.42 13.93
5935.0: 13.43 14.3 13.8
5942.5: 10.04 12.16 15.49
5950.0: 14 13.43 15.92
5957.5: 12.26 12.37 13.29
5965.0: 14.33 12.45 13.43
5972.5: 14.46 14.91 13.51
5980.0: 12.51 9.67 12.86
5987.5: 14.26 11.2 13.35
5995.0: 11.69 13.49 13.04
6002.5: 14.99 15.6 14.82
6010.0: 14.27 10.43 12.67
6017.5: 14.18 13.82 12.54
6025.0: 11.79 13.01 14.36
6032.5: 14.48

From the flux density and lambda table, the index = 1.1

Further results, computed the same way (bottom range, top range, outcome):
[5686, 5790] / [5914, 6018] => 1.10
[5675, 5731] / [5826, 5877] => 1.10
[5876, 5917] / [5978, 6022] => 1.12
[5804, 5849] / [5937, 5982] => 1.02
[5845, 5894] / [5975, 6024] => 1.07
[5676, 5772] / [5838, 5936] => 1.05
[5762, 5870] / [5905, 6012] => 1.02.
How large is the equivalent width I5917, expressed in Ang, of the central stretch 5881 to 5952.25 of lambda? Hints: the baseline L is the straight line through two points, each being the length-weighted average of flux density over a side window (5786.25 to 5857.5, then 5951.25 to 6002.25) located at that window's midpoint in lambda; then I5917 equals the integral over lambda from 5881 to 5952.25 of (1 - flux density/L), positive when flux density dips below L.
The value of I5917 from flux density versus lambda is 4.2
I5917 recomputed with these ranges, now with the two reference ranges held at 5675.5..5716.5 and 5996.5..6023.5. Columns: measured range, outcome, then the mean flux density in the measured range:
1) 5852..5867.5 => -0.34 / 13.5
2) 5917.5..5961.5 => 0.29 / 13.4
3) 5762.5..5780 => -0.30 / 13.2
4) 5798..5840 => -1.28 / 13.5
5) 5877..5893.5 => 1.83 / 11.8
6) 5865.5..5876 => 0.52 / 12.6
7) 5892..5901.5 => 2.04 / 10.5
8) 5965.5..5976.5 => -0.25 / 13.8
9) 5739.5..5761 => 0.08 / 12.9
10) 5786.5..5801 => -1.10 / 14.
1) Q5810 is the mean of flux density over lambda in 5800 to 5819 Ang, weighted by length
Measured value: 13.4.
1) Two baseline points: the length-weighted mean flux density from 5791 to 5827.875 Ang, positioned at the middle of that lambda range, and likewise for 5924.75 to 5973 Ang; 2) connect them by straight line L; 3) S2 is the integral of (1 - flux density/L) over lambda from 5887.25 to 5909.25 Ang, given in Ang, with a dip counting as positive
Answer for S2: 3.45 Ang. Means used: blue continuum 13.7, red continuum 13.5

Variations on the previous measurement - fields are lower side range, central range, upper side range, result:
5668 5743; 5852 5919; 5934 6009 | 3.88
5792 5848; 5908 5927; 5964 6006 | 0.73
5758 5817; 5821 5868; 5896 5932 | -1.65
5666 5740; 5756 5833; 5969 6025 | -2.85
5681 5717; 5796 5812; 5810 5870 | 0.34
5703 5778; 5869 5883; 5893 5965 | 0.28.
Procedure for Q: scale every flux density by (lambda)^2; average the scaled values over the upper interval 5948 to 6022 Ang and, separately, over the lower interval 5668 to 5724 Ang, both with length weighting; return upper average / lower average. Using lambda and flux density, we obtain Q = 1.15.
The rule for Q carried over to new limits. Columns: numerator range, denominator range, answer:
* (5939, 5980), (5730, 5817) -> 1.06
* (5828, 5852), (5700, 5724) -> 1.17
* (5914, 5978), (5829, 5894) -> 1.06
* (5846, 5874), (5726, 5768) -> 1.07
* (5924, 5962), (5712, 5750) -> 1.10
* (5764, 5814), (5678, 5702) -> 1.08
